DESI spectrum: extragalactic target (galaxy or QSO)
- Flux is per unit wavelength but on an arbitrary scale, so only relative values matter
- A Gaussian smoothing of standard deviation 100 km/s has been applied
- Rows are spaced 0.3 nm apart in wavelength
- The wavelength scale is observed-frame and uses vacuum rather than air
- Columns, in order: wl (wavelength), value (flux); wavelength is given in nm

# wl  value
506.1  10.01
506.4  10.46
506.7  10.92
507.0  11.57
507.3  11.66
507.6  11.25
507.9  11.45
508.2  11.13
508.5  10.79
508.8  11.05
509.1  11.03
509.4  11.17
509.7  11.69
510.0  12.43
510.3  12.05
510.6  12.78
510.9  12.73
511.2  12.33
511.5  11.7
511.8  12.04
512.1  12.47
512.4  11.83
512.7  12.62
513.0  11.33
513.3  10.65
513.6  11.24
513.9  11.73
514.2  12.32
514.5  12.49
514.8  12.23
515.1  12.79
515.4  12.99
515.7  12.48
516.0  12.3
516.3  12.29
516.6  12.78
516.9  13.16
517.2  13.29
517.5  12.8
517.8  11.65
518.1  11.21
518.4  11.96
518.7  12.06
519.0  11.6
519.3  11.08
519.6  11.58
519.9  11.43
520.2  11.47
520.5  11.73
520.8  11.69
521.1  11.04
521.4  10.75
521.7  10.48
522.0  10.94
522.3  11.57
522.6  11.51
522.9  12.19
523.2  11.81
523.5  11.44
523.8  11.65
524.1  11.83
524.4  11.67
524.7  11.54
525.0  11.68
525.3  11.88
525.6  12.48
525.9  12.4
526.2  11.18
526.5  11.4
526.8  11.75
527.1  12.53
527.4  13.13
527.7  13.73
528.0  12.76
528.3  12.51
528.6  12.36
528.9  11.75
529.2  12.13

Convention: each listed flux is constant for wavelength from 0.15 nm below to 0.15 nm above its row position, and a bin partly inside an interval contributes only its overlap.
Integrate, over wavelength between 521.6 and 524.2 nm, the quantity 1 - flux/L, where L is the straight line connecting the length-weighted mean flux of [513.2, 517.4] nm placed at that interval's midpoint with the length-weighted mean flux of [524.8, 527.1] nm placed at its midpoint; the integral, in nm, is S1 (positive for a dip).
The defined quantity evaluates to 0.109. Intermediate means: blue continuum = 12.4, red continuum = 11.9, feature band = 11.5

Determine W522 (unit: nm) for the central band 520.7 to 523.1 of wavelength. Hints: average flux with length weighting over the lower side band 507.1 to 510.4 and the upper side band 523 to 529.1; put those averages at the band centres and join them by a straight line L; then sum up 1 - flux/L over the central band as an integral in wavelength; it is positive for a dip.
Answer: 0.130 nm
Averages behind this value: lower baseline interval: 11.4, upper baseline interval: 12.1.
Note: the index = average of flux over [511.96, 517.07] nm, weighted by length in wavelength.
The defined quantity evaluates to 12.2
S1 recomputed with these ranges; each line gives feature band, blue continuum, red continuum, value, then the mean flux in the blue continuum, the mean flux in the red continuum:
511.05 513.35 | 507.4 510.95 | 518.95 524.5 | -0.07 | 11.6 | 11.4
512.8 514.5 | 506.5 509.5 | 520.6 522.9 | -0.06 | 11.2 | 11.2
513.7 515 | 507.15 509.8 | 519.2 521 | -0.09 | 11.2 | 11.5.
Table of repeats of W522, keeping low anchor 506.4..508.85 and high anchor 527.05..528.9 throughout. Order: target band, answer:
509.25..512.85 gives -0.22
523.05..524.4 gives 0.08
